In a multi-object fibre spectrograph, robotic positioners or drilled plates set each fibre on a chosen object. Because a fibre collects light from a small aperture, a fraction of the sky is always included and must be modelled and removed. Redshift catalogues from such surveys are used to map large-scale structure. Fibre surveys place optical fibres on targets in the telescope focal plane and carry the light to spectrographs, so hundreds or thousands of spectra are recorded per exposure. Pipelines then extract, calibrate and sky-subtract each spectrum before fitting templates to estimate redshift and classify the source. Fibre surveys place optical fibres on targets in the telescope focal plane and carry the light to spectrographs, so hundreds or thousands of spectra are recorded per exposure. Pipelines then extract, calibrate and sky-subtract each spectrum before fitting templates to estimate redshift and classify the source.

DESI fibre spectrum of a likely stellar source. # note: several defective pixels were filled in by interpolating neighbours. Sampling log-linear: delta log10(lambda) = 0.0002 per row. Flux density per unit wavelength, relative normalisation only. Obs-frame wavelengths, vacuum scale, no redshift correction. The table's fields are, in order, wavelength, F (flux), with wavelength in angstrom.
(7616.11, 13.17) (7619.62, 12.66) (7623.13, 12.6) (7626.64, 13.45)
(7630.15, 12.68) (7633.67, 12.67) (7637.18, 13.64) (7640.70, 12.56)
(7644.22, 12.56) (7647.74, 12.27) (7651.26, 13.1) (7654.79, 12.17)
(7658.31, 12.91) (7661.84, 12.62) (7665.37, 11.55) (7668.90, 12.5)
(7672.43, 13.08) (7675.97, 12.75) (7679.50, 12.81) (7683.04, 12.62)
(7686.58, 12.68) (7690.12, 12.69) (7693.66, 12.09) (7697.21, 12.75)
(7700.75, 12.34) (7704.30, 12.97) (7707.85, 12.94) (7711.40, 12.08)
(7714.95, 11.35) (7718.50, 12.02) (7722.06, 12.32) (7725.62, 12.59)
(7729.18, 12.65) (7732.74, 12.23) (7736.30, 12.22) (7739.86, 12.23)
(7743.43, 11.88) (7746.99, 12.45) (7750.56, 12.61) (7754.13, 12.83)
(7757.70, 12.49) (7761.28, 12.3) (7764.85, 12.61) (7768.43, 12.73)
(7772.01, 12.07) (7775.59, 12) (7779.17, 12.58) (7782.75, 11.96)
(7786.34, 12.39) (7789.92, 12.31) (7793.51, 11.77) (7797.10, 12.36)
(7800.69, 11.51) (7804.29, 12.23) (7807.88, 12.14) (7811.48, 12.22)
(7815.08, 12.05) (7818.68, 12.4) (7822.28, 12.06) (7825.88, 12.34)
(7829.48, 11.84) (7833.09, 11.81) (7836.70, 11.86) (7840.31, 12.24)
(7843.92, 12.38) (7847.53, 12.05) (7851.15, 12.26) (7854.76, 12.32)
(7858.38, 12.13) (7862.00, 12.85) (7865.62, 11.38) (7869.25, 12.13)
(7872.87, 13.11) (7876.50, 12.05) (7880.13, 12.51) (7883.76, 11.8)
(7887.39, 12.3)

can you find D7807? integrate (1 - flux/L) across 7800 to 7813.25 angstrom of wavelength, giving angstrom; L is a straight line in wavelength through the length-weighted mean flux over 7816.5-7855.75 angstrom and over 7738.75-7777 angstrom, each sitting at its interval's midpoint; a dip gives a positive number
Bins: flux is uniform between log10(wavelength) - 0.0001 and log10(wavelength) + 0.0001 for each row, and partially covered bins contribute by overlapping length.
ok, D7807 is 0.2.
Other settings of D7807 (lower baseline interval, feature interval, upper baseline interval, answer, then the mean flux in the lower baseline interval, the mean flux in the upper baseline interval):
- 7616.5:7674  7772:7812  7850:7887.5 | 0.9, 12.7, 12.3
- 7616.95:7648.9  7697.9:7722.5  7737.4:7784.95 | 0.5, 12.8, 12.4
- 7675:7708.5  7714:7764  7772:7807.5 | 0.3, 12.7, 12.1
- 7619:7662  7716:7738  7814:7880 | 0.4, 12.8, 12.2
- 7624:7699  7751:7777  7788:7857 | -0.3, 12.7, 12.1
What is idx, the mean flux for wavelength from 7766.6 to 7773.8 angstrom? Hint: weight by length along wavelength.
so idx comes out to 12.4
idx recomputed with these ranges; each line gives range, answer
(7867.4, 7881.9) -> 12.4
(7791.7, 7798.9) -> 12.1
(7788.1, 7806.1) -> 12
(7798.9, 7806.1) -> 11.9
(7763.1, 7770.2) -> 12.7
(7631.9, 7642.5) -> 13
